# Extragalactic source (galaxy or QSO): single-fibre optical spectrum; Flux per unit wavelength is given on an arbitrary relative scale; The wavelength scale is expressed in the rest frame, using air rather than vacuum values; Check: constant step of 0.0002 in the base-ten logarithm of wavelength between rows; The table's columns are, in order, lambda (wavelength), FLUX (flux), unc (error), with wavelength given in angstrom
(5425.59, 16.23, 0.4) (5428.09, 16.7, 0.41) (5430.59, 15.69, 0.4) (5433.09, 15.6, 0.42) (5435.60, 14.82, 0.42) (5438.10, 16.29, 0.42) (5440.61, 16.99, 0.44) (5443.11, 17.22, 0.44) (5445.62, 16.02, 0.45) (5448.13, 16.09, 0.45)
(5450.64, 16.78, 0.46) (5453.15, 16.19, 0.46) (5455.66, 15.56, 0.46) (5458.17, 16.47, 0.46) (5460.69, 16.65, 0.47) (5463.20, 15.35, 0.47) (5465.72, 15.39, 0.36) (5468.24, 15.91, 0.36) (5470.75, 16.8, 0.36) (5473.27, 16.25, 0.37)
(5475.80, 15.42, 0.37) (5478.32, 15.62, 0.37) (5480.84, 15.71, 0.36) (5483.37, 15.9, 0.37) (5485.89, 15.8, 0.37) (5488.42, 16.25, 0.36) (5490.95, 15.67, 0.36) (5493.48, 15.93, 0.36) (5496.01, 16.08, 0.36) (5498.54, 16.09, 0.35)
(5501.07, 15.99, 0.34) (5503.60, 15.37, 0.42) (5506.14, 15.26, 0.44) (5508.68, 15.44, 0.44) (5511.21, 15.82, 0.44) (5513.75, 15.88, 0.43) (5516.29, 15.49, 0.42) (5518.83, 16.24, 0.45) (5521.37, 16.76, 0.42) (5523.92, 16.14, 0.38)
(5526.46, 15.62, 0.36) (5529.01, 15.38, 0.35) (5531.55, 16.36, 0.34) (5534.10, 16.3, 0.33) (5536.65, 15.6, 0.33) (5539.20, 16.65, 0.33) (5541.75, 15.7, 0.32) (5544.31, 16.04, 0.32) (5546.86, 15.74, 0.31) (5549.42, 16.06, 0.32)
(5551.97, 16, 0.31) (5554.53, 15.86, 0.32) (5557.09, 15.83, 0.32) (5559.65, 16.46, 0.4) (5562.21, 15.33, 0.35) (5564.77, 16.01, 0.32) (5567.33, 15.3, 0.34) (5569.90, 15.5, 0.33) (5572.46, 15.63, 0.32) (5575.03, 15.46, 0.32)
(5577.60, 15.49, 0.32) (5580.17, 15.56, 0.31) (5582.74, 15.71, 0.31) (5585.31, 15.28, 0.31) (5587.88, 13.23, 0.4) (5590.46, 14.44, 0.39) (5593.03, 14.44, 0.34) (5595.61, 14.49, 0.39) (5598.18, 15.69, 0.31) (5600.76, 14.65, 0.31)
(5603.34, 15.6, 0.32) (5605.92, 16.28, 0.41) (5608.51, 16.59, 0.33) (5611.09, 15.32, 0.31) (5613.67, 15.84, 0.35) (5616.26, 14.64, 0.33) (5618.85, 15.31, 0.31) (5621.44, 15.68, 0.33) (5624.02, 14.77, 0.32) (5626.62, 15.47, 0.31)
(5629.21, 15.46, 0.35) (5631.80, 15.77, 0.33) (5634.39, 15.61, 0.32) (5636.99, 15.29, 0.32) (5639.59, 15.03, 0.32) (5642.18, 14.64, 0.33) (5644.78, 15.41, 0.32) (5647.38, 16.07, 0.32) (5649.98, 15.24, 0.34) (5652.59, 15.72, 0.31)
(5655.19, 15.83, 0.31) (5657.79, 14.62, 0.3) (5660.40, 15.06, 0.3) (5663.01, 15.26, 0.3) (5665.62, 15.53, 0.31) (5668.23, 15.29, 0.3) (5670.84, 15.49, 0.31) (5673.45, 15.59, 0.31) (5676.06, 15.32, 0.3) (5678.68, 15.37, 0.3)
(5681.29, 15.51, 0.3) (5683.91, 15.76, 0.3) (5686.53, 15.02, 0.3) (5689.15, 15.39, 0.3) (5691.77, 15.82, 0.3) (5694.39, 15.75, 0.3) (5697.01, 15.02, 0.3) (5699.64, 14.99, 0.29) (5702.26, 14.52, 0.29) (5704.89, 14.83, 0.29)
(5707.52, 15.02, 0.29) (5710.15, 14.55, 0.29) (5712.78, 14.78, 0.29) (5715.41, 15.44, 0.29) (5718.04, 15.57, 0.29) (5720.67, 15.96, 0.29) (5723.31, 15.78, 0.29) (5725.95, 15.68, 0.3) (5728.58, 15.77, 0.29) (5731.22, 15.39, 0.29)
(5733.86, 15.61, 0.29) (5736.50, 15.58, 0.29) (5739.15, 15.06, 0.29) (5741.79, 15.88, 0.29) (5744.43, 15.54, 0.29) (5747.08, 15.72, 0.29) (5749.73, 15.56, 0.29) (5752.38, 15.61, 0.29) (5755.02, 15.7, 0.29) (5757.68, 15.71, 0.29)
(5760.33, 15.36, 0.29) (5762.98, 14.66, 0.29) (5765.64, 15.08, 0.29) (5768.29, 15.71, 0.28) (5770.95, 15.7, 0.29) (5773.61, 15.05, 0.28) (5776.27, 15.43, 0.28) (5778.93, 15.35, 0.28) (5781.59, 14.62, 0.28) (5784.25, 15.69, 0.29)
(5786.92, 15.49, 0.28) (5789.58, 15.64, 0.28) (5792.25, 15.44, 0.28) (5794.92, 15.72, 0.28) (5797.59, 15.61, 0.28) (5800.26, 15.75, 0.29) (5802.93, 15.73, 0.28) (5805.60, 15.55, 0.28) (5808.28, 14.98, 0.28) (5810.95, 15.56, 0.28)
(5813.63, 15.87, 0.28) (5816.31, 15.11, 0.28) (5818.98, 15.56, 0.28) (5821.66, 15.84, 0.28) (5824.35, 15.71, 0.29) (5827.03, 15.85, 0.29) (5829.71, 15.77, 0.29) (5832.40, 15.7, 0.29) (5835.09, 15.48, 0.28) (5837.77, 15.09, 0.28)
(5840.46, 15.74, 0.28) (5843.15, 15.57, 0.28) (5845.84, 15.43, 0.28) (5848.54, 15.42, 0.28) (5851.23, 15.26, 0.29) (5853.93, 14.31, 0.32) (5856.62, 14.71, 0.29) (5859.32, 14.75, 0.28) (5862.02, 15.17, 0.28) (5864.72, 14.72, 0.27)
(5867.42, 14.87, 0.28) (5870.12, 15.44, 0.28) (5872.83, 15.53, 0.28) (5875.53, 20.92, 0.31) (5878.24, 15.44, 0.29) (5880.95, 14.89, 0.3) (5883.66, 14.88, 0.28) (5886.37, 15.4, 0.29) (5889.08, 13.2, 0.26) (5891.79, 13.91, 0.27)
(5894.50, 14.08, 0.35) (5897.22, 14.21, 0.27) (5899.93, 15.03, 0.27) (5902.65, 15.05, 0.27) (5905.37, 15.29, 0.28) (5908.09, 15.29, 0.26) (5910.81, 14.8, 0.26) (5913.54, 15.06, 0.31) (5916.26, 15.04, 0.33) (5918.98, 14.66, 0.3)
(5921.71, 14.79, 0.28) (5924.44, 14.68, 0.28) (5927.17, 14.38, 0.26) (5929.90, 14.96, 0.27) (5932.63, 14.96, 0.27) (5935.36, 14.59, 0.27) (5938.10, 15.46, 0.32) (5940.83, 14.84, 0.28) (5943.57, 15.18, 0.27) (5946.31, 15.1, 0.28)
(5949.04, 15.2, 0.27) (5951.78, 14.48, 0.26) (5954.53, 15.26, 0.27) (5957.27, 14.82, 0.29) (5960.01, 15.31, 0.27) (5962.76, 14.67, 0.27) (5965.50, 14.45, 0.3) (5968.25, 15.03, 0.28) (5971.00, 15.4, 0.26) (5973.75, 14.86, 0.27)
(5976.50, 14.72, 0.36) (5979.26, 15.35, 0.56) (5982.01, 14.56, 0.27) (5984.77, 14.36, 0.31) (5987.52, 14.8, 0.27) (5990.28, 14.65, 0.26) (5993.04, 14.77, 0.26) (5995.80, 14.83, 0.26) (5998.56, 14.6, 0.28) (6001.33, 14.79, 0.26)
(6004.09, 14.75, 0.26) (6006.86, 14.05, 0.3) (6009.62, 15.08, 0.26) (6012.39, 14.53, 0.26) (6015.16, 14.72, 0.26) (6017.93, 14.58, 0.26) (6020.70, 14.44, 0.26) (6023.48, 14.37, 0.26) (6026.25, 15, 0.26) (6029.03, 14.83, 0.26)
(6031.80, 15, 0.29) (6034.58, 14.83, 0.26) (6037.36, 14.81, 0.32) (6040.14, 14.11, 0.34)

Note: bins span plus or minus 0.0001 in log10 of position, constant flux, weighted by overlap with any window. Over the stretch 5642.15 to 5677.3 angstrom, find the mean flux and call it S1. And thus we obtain 15.4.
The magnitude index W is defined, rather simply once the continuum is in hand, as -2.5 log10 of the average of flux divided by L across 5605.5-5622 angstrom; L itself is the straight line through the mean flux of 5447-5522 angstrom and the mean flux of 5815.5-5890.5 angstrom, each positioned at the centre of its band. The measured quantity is 0.01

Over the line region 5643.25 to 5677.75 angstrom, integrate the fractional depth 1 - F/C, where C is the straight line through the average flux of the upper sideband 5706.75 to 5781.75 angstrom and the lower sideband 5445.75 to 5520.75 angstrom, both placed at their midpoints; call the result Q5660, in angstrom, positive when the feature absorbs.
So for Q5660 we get 0.4 angstrom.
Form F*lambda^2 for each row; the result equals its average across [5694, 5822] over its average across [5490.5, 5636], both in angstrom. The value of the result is 1.1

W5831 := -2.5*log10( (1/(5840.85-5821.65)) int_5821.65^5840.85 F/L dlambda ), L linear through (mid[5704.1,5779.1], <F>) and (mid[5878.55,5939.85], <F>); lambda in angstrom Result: -0.04 mag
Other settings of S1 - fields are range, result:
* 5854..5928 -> 15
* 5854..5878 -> 15.7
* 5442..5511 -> 16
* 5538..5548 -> 16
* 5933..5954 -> 15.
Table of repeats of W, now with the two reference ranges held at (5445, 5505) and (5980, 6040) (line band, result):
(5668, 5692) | 0.00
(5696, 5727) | 0.02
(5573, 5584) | 0.01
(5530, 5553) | -0.02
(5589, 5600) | 0.07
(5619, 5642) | 0.02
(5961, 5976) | -0.01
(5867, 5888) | -0.07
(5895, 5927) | 0.00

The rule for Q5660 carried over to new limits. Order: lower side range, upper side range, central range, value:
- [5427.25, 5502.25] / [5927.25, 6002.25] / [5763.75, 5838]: -1.19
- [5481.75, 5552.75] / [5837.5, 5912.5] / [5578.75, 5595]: 1.03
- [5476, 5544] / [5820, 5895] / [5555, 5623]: 1.64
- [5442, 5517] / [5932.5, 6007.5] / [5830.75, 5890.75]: -1.01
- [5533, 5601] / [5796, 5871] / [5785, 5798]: -0.16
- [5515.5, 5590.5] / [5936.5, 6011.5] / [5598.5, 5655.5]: 0.41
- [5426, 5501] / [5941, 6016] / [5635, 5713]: 1.40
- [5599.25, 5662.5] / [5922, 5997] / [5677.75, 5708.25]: 0.11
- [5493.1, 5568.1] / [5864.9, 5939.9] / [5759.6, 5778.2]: 0.09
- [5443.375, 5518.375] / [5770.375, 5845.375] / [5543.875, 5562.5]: -0.12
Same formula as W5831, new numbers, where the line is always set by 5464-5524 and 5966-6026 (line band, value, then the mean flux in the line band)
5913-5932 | 0.01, 14.8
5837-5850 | -0.03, 15.5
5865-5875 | -0.05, 15.7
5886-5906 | 0.04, 14.5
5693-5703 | 0.02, 15.1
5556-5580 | 0.00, 15.7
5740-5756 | -0.03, 15.7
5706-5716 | 0.03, 14.9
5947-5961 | -0.01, 15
